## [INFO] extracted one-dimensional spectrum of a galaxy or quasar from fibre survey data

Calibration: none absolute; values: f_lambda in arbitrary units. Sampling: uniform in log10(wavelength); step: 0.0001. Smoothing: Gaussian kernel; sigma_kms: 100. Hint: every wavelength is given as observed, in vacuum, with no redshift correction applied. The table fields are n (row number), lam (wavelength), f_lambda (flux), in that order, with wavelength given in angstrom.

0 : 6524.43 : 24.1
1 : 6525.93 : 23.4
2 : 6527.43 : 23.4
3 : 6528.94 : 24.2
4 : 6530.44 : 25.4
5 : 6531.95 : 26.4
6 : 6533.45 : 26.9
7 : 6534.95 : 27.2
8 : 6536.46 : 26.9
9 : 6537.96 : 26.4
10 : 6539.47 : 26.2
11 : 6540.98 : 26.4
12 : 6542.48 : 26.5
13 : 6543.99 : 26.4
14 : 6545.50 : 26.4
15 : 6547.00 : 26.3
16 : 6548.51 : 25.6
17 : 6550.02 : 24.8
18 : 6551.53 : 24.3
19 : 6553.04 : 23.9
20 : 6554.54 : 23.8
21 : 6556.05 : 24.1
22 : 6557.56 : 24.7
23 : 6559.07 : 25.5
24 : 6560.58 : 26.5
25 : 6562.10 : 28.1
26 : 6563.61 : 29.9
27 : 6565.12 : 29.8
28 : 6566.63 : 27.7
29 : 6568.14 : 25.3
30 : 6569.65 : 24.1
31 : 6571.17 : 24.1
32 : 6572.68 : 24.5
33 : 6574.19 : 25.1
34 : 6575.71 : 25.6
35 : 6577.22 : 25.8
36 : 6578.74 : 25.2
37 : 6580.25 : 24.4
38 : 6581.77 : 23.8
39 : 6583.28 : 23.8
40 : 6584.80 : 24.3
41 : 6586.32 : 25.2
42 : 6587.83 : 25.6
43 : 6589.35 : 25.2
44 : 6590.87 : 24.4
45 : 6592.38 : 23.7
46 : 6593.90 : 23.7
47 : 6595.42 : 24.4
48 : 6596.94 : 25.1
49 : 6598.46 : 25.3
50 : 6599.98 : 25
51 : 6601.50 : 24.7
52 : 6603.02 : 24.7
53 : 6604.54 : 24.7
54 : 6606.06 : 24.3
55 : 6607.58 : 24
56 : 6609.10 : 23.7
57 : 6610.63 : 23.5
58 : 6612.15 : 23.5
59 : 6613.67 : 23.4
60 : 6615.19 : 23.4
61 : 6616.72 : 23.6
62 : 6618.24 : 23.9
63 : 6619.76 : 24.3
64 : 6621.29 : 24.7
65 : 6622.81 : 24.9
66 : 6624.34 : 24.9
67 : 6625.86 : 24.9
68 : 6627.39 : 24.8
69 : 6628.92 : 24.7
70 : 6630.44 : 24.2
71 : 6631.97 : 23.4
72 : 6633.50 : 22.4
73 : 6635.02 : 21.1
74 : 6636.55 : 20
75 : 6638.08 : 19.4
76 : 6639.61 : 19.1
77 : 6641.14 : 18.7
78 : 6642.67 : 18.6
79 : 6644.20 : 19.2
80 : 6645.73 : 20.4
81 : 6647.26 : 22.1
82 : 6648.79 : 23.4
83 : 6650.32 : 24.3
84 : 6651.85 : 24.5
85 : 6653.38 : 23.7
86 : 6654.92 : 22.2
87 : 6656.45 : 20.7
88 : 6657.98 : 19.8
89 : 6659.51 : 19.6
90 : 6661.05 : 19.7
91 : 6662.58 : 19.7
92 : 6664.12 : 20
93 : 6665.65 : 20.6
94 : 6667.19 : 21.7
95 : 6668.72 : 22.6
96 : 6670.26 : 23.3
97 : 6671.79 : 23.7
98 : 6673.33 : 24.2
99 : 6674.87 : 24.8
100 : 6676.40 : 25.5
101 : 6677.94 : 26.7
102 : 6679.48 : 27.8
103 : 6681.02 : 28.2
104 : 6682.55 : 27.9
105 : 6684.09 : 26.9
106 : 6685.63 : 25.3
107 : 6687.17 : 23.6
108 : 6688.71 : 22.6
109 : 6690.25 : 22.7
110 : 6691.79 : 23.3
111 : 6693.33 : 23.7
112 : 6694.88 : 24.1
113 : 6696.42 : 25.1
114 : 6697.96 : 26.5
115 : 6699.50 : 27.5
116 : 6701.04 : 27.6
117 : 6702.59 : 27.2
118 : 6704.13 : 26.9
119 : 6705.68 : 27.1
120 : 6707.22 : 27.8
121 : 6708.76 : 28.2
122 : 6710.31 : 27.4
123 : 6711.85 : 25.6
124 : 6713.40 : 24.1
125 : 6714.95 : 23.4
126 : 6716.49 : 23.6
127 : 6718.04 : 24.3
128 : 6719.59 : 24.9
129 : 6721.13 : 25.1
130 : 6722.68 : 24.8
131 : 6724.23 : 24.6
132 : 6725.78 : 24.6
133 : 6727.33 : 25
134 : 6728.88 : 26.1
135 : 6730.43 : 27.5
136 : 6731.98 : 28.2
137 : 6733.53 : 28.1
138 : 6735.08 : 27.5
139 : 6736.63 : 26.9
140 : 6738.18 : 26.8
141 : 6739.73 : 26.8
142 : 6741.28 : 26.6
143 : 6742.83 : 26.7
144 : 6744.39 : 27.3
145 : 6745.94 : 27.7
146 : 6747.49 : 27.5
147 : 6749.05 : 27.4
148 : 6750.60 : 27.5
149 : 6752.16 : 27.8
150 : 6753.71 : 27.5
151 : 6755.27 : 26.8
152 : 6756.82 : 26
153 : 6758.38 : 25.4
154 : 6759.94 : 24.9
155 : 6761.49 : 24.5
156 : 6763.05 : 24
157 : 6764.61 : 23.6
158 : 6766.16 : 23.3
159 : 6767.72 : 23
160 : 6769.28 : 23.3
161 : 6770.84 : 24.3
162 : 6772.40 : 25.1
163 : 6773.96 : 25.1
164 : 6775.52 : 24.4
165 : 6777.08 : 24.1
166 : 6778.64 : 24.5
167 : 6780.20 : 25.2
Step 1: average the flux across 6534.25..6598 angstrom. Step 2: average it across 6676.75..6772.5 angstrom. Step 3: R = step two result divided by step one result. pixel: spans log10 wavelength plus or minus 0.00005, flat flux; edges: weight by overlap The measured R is 1.01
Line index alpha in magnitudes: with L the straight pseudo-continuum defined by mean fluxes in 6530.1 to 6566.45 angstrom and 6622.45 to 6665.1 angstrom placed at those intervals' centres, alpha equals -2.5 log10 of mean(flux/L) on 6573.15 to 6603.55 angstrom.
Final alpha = -0.02 mag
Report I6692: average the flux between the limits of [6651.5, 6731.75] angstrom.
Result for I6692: 24.5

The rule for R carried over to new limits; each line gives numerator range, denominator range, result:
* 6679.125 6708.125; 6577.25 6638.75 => 1.08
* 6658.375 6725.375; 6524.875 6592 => 0.96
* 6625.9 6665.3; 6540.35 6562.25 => 0.84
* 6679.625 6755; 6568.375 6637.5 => 1.08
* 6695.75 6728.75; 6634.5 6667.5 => 1.24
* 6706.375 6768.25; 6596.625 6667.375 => 1.15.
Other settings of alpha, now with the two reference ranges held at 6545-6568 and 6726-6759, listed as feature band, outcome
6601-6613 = 0.09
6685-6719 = 0.06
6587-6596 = 0.07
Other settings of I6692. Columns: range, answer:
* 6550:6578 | 25.7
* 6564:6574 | 26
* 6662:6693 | 24.1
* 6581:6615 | 24.3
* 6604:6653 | 22.9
